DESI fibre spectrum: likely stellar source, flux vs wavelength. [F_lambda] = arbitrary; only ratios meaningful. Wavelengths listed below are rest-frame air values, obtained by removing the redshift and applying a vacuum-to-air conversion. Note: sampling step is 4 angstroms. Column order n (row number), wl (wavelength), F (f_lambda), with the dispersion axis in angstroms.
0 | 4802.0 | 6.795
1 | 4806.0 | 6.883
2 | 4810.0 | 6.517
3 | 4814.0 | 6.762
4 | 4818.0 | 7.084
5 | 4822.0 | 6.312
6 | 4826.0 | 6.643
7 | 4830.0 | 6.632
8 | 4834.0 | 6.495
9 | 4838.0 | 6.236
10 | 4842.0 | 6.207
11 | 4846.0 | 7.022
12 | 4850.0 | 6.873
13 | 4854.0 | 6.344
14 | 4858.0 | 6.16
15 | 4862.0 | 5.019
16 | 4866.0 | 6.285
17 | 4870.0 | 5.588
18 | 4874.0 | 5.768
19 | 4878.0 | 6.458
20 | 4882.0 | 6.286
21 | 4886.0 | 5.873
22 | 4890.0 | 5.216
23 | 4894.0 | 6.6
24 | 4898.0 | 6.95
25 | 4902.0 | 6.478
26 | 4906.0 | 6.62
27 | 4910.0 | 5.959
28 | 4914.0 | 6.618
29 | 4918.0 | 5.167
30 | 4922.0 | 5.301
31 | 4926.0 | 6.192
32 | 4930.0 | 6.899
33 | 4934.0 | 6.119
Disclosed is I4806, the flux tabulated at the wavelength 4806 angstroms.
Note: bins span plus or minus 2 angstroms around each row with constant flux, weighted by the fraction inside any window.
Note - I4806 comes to 6.883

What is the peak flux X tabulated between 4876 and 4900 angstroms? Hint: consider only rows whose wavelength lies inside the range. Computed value 6.95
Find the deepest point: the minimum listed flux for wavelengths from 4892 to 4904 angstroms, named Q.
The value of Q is 6.478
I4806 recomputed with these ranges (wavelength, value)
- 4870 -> 5.588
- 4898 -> 6.95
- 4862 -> 5.019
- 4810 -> 6.517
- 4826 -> 6.643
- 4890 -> 5.216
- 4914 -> 6.618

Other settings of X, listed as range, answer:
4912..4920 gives 6.618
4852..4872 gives 6.344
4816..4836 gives 7.084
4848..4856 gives 6.873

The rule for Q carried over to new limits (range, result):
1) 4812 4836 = 6.312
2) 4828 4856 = 6.207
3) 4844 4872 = 5.019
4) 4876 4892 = 5.216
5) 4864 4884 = 5.588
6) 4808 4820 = 6.517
